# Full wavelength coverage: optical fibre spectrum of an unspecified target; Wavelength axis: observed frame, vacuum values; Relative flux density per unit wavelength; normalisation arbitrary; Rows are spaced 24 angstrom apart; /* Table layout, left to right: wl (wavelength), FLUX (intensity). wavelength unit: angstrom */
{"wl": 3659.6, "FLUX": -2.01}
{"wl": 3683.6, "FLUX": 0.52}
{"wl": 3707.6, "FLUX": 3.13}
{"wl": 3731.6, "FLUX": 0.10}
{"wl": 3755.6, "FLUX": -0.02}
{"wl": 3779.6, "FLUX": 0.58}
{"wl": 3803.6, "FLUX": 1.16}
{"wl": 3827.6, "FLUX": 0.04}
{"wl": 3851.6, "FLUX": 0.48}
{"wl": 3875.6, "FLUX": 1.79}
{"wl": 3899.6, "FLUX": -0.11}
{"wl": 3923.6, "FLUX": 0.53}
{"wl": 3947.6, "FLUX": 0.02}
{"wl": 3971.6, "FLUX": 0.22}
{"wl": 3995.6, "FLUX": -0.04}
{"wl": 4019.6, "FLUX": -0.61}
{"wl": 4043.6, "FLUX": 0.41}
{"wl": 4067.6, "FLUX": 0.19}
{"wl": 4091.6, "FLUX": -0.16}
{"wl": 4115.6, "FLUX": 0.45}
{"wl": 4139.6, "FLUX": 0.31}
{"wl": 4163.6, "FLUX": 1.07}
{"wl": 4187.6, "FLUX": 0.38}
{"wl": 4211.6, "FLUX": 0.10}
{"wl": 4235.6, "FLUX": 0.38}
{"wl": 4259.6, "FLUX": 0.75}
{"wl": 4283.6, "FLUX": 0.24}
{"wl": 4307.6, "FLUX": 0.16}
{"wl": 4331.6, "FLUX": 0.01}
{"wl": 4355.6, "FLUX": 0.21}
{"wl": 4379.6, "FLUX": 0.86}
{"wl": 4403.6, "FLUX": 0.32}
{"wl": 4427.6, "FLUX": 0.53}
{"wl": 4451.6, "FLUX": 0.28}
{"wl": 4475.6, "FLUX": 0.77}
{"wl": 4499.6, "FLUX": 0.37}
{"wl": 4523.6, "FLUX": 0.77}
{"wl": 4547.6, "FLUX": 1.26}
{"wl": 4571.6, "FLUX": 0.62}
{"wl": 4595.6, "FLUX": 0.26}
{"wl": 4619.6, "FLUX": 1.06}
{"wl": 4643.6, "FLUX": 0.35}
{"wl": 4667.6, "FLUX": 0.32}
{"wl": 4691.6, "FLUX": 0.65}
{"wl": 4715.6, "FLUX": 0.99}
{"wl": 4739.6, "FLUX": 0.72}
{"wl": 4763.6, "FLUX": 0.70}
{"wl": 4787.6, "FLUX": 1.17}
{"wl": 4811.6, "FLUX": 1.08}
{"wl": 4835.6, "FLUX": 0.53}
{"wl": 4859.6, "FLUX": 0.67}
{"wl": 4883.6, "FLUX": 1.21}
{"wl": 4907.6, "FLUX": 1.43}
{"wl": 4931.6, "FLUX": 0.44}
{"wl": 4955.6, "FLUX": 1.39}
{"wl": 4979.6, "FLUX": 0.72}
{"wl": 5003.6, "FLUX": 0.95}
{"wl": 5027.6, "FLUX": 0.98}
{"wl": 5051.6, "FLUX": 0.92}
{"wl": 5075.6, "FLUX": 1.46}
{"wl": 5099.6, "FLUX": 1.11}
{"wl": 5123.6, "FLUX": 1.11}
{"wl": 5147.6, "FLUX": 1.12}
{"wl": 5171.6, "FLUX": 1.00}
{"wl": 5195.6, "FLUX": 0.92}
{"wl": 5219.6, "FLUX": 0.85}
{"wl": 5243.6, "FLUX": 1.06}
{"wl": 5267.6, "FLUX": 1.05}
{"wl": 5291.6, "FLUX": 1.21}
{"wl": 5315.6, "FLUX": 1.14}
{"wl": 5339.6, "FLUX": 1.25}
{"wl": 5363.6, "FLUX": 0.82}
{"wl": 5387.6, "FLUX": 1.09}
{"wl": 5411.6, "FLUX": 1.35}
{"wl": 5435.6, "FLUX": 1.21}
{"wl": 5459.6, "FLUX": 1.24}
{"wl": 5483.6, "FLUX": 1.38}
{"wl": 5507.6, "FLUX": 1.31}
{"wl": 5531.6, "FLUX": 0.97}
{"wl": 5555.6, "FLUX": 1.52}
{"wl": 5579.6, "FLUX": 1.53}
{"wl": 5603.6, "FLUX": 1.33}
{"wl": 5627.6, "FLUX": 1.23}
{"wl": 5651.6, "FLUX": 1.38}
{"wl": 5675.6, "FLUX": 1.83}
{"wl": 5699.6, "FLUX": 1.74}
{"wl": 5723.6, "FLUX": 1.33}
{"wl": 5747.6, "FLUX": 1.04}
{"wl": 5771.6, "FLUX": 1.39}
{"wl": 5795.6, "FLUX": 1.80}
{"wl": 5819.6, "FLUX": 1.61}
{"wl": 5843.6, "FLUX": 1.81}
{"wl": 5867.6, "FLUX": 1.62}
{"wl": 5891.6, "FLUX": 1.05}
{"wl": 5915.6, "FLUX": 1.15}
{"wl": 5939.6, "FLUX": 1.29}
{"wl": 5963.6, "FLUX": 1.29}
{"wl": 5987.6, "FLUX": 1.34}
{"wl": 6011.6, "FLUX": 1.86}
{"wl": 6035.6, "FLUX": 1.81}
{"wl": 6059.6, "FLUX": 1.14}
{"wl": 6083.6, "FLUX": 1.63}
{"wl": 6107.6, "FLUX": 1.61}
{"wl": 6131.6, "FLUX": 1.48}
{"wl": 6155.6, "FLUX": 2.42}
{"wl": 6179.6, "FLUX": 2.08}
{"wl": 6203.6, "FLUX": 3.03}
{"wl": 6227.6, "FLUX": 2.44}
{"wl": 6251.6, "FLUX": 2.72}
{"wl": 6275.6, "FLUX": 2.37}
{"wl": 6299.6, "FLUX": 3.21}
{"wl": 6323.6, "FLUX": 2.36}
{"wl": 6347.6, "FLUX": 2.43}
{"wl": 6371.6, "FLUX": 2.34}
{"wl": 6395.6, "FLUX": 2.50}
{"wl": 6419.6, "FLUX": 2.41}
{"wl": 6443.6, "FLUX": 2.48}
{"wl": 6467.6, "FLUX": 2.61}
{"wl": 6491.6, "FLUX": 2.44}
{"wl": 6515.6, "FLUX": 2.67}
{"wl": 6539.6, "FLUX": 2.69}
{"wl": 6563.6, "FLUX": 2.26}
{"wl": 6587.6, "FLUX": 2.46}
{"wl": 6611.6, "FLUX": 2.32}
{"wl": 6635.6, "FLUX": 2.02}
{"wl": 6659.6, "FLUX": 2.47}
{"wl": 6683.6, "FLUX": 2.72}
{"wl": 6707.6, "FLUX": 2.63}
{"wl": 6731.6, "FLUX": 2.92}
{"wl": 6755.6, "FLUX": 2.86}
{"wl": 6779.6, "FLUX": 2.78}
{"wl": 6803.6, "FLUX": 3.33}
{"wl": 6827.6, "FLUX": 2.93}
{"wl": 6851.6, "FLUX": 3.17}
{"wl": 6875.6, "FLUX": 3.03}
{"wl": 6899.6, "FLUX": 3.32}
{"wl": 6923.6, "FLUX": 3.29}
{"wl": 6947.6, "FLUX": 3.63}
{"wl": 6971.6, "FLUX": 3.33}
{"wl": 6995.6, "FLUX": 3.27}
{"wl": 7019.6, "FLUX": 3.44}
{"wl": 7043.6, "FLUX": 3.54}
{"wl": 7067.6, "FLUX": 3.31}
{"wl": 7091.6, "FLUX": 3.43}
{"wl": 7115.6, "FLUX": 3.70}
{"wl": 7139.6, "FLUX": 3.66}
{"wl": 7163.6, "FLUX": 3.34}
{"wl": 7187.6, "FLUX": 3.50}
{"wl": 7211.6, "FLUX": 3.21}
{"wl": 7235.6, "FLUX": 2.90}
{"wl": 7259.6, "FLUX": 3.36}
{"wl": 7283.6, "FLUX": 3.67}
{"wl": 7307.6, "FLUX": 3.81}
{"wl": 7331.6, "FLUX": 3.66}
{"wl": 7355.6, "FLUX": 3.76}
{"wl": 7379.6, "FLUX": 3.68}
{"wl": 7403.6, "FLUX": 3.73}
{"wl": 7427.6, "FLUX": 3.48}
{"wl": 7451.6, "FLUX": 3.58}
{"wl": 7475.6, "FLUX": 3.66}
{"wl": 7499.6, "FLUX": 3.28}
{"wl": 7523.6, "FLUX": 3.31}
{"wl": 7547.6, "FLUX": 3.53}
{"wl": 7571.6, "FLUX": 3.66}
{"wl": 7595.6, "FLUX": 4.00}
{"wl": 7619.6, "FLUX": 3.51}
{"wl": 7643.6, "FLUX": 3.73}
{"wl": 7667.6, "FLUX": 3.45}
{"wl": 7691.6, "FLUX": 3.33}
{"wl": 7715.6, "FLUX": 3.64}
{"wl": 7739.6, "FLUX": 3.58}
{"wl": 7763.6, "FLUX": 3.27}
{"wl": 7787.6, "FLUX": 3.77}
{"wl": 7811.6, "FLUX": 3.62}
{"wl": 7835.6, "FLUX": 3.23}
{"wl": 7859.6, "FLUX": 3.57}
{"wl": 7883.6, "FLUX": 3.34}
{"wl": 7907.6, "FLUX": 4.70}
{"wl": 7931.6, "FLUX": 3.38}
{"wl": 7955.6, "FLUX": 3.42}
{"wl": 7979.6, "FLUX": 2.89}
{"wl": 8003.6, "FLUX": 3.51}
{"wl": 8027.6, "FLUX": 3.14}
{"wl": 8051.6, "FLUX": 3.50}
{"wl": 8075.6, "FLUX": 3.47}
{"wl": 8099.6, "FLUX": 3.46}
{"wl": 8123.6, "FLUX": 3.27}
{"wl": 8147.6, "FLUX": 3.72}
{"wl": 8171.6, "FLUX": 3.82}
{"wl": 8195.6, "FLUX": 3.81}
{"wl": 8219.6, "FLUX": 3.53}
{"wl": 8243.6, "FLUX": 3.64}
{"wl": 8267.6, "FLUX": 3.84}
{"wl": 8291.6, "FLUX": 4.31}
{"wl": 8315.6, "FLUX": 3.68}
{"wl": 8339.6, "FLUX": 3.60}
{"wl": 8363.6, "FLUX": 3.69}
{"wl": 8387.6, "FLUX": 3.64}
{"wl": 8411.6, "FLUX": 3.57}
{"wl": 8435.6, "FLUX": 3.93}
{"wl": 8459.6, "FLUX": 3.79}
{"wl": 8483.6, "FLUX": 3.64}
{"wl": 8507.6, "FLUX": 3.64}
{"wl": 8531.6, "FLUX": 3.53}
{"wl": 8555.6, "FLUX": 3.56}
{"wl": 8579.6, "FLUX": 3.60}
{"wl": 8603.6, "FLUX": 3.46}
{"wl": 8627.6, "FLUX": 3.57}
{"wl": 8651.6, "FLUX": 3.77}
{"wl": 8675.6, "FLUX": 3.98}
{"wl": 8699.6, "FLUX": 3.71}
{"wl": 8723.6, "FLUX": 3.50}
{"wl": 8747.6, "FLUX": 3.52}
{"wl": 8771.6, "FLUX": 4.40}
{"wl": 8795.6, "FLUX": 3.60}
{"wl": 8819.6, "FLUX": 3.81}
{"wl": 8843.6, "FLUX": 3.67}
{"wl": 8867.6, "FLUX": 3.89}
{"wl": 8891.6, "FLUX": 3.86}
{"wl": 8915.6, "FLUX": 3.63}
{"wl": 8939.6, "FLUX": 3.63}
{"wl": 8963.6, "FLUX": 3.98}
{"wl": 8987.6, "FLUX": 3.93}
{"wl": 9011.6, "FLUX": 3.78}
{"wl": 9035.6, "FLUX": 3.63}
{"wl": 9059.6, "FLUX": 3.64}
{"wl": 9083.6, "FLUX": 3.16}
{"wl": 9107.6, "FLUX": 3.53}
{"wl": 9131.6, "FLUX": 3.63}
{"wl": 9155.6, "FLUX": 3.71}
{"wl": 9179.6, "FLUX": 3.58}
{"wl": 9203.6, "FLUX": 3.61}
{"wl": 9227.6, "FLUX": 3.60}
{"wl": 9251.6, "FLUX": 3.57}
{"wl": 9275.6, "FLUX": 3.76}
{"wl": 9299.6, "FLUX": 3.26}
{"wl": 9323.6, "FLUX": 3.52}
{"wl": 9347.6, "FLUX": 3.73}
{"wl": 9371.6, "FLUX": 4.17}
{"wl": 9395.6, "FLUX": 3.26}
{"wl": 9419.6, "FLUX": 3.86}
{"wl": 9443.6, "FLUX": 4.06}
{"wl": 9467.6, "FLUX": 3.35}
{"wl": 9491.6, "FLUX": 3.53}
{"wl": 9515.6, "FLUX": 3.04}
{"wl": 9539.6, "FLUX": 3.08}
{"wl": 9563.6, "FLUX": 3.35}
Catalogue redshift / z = 0.542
